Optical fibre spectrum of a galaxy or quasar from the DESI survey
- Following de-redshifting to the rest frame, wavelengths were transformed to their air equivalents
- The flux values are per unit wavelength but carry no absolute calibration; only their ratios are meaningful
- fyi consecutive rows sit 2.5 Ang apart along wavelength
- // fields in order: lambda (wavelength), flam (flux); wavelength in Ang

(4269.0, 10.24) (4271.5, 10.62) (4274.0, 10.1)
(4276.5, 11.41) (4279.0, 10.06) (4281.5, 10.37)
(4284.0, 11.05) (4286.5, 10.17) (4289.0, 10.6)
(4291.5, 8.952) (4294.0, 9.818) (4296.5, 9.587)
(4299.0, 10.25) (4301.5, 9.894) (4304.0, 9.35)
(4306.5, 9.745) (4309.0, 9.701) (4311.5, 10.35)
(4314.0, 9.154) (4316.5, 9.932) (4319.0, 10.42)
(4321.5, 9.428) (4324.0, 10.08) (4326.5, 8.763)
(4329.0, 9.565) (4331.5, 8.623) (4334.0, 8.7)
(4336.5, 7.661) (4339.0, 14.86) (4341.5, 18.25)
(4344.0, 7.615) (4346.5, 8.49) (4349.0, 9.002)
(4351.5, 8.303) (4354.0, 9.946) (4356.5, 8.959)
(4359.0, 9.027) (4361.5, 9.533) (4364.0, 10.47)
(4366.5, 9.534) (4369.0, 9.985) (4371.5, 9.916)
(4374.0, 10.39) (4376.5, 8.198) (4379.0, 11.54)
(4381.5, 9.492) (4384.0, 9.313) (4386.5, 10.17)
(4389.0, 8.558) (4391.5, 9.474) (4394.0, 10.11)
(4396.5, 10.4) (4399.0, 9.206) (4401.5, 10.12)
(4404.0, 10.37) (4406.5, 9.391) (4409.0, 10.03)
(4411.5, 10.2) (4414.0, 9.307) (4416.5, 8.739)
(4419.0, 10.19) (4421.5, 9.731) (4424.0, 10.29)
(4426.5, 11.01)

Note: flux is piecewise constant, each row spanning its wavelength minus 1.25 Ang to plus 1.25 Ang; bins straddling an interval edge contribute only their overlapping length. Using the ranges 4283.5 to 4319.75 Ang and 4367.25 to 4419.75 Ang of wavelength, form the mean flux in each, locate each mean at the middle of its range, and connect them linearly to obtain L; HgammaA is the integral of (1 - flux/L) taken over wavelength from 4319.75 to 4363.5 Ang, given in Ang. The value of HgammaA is 0.04 Ang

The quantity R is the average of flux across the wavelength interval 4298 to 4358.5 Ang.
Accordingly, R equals 9.86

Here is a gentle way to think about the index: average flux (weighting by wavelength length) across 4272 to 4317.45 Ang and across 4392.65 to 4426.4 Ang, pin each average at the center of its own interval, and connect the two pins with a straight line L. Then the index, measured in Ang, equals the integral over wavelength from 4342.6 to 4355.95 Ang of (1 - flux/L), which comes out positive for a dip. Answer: 1.6 Ang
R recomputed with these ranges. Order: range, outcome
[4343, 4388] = 9.44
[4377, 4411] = 9.83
